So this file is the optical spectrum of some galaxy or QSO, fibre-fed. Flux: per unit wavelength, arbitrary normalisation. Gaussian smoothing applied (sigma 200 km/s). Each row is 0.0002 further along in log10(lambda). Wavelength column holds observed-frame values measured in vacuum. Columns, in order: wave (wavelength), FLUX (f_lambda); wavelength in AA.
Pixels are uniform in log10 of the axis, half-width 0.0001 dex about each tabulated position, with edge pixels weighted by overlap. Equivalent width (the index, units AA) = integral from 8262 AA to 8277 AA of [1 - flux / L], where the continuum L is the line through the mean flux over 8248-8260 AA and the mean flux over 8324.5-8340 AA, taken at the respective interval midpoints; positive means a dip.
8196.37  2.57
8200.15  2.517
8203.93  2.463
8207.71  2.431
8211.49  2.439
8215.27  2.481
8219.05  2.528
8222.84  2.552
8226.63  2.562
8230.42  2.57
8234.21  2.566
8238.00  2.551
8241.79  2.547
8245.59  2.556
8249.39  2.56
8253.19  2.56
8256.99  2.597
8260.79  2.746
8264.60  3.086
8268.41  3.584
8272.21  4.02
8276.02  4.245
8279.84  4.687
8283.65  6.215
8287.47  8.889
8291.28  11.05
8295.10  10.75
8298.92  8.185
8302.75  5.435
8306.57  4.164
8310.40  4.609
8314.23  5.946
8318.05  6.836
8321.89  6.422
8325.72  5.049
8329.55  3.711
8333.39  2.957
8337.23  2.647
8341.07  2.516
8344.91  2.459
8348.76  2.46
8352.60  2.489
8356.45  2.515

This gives -4.8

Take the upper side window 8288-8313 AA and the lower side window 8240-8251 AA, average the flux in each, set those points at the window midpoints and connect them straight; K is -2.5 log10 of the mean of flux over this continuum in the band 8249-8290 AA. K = 0.14 mag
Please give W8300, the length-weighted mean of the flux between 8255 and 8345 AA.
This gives 5.17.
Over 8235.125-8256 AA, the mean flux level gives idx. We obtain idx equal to 2.56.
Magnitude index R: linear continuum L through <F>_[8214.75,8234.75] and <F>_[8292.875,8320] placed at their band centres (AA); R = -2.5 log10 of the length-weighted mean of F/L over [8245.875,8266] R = 0.46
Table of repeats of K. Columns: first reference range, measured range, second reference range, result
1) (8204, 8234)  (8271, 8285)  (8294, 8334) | -0.04 mag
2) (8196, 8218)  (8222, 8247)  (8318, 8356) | 0.06 mag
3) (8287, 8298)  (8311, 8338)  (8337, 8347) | 0.09 mag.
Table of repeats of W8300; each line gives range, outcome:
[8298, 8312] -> 5.43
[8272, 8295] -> 7.04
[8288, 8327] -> 6.94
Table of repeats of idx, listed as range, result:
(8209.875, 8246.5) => 2.54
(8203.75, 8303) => 4.12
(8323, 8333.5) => 4.26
